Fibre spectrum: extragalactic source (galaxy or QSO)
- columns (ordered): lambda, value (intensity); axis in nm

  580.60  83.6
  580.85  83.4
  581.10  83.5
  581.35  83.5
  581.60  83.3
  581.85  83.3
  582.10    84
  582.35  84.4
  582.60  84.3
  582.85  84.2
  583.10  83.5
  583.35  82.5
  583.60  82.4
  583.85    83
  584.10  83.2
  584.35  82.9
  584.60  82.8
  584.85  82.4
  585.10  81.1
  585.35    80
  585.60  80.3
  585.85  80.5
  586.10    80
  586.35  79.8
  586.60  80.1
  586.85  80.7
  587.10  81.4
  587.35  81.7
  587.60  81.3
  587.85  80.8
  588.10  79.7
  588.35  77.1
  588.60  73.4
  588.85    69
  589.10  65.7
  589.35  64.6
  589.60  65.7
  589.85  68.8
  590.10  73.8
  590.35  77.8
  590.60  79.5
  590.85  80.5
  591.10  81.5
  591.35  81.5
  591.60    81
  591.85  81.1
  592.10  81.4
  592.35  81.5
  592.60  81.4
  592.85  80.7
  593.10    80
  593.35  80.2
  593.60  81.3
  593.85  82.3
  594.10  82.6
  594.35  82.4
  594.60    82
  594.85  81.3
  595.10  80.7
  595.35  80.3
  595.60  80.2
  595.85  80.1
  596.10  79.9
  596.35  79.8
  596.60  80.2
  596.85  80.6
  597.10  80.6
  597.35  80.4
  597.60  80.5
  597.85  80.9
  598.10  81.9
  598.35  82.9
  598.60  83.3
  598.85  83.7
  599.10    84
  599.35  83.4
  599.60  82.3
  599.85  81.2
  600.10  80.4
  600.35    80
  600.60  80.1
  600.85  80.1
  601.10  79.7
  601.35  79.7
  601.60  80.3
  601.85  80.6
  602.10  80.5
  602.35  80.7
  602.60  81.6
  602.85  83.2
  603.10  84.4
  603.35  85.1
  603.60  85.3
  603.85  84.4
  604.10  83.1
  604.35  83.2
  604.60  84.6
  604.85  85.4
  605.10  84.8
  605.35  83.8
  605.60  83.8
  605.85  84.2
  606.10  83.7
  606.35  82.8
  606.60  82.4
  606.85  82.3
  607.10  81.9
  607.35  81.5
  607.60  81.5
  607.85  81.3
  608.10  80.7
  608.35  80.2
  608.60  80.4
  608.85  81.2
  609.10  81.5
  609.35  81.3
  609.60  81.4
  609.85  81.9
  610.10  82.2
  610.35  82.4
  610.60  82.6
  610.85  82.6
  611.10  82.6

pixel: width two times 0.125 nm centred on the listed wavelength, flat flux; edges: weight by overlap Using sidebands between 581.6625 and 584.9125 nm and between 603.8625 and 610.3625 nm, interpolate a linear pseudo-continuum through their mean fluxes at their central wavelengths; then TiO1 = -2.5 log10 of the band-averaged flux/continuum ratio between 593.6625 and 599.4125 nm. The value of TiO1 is 0.02 mag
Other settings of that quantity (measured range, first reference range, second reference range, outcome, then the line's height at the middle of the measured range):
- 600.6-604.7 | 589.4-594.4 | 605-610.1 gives -0.01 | 81.1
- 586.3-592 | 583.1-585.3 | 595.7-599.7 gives 0.07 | 82.1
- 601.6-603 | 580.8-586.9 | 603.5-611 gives 0.02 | 82.6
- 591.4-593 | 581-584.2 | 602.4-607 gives 0.03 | 83.6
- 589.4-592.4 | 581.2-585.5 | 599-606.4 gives 0.07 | 82.8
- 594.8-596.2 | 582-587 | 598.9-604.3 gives 0.02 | 82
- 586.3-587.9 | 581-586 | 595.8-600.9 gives 0.02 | 82.4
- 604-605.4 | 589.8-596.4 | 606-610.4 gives -0.04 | 81.3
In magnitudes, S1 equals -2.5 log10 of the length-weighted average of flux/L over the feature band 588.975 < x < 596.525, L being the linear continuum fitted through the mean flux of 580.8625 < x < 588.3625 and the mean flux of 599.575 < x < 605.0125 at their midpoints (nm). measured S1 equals 0.046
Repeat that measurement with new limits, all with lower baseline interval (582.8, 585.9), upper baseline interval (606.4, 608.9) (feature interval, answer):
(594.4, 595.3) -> 0.01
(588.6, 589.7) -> 0.22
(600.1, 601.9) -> 0.02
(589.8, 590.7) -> 0.09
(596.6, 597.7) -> 0.02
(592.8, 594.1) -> 0.01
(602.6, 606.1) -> -0.03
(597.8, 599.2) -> -0.02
